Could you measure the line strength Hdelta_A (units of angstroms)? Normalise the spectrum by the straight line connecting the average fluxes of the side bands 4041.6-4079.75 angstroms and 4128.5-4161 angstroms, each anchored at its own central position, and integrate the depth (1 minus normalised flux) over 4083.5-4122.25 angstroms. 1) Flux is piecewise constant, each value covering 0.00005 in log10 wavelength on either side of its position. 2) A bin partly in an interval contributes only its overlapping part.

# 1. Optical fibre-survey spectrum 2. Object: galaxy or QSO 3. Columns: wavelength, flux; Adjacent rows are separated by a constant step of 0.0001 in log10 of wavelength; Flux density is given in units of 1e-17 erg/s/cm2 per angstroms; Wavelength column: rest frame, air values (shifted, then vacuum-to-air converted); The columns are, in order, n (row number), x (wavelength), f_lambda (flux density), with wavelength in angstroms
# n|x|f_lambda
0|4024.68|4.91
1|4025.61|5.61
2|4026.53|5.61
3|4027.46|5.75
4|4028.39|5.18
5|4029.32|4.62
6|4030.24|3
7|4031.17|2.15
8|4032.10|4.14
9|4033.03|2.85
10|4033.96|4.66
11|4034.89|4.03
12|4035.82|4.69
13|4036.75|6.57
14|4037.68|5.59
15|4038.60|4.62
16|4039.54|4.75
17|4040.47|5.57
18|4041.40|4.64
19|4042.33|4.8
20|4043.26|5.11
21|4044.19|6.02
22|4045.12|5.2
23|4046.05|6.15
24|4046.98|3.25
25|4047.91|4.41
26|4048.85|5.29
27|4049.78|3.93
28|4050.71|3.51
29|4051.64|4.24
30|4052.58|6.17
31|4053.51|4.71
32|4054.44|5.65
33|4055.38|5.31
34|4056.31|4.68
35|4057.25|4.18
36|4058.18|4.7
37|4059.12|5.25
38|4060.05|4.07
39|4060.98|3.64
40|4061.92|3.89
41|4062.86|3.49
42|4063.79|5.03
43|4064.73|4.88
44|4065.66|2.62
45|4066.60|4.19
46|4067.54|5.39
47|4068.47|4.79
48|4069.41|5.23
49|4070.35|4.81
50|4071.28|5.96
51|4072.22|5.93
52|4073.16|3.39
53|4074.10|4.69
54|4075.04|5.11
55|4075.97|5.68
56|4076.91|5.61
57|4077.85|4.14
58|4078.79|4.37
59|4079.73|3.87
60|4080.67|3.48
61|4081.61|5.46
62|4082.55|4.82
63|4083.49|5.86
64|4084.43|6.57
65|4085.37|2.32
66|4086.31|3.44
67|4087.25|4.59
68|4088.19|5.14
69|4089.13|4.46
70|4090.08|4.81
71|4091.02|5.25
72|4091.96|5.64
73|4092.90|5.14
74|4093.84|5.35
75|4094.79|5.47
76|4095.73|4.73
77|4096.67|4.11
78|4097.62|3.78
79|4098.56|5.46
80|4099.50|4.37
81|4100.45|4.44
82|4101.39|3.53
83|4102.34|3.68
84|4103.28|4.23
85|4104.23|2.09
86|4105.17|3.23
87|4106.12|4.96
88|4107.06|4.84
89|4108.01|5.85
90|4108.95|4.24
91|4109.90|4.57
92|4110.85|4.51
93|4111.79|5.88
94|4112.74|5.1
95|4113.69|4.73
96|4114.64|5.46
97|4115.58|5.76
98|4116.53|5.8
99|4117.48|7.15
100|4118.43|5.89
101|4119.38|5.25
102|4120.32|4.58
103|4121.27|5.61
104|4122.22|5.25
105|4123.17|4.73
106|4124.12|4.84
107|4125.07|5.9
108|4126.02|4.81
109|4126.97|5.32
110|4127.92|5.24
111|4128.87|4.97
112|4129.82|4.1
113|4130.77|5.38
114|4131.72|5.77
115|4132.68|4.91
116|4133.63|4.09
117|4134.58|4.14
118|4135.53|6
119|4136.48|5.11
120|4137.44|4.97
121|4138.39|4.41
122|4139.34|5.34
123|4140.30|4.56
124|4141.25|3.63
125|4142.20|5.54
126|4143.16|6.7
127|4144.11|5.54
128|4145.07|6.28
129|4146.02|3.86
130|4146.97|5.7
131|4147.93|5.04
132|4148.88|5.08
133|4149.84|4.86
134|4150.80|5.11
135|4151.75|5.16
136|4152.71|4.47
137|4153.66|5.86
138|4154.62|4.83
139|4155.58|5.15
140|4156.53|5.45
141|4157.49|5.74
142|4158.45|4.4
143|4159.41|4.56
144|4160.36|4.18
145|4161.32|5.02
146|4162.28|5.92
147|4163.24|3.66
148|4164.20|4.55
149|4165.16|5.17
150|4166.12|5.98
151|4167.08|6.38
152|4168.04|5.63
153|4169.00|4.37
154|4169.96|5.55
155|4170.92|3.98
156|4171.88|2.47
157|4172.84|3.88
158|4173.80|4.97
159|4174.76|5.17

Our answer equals 0.47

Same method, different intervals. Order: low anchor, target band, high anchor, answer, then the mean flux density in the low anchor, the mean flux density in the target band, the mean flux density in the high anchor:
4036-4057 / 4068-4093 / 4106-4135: 1.2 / 4.99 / 4.83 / 5.15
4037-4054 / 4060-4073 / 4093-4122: 0.9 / 4.91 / 4.55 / 4.83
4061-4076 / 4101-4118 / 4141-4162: 0.4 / 4.63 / 4.76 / 5.12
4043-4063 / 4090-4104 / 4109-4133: 1.2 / 4.69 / 4.62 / 5.24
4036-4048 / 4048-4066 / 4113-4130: 2.4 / 5.14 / 4.5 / 5.32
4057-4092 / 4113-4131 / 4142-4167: -1.3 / 4.64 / 5.3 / 5.16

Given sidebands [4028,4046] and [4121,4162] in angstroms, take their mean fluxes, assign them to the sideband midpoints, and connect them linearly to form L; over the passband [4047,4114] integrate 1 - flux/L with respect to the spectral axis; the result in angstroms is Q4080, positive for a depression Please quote 2.93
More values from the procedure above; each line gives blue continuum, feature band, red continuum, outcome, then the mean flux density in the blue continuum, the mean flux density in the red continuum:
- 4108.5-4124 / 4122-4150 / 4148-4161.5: 0.3 angstroms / 5.27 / 4.99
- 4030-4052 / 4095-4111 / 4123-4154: 2.0 angstroms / 4.57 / 5.07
